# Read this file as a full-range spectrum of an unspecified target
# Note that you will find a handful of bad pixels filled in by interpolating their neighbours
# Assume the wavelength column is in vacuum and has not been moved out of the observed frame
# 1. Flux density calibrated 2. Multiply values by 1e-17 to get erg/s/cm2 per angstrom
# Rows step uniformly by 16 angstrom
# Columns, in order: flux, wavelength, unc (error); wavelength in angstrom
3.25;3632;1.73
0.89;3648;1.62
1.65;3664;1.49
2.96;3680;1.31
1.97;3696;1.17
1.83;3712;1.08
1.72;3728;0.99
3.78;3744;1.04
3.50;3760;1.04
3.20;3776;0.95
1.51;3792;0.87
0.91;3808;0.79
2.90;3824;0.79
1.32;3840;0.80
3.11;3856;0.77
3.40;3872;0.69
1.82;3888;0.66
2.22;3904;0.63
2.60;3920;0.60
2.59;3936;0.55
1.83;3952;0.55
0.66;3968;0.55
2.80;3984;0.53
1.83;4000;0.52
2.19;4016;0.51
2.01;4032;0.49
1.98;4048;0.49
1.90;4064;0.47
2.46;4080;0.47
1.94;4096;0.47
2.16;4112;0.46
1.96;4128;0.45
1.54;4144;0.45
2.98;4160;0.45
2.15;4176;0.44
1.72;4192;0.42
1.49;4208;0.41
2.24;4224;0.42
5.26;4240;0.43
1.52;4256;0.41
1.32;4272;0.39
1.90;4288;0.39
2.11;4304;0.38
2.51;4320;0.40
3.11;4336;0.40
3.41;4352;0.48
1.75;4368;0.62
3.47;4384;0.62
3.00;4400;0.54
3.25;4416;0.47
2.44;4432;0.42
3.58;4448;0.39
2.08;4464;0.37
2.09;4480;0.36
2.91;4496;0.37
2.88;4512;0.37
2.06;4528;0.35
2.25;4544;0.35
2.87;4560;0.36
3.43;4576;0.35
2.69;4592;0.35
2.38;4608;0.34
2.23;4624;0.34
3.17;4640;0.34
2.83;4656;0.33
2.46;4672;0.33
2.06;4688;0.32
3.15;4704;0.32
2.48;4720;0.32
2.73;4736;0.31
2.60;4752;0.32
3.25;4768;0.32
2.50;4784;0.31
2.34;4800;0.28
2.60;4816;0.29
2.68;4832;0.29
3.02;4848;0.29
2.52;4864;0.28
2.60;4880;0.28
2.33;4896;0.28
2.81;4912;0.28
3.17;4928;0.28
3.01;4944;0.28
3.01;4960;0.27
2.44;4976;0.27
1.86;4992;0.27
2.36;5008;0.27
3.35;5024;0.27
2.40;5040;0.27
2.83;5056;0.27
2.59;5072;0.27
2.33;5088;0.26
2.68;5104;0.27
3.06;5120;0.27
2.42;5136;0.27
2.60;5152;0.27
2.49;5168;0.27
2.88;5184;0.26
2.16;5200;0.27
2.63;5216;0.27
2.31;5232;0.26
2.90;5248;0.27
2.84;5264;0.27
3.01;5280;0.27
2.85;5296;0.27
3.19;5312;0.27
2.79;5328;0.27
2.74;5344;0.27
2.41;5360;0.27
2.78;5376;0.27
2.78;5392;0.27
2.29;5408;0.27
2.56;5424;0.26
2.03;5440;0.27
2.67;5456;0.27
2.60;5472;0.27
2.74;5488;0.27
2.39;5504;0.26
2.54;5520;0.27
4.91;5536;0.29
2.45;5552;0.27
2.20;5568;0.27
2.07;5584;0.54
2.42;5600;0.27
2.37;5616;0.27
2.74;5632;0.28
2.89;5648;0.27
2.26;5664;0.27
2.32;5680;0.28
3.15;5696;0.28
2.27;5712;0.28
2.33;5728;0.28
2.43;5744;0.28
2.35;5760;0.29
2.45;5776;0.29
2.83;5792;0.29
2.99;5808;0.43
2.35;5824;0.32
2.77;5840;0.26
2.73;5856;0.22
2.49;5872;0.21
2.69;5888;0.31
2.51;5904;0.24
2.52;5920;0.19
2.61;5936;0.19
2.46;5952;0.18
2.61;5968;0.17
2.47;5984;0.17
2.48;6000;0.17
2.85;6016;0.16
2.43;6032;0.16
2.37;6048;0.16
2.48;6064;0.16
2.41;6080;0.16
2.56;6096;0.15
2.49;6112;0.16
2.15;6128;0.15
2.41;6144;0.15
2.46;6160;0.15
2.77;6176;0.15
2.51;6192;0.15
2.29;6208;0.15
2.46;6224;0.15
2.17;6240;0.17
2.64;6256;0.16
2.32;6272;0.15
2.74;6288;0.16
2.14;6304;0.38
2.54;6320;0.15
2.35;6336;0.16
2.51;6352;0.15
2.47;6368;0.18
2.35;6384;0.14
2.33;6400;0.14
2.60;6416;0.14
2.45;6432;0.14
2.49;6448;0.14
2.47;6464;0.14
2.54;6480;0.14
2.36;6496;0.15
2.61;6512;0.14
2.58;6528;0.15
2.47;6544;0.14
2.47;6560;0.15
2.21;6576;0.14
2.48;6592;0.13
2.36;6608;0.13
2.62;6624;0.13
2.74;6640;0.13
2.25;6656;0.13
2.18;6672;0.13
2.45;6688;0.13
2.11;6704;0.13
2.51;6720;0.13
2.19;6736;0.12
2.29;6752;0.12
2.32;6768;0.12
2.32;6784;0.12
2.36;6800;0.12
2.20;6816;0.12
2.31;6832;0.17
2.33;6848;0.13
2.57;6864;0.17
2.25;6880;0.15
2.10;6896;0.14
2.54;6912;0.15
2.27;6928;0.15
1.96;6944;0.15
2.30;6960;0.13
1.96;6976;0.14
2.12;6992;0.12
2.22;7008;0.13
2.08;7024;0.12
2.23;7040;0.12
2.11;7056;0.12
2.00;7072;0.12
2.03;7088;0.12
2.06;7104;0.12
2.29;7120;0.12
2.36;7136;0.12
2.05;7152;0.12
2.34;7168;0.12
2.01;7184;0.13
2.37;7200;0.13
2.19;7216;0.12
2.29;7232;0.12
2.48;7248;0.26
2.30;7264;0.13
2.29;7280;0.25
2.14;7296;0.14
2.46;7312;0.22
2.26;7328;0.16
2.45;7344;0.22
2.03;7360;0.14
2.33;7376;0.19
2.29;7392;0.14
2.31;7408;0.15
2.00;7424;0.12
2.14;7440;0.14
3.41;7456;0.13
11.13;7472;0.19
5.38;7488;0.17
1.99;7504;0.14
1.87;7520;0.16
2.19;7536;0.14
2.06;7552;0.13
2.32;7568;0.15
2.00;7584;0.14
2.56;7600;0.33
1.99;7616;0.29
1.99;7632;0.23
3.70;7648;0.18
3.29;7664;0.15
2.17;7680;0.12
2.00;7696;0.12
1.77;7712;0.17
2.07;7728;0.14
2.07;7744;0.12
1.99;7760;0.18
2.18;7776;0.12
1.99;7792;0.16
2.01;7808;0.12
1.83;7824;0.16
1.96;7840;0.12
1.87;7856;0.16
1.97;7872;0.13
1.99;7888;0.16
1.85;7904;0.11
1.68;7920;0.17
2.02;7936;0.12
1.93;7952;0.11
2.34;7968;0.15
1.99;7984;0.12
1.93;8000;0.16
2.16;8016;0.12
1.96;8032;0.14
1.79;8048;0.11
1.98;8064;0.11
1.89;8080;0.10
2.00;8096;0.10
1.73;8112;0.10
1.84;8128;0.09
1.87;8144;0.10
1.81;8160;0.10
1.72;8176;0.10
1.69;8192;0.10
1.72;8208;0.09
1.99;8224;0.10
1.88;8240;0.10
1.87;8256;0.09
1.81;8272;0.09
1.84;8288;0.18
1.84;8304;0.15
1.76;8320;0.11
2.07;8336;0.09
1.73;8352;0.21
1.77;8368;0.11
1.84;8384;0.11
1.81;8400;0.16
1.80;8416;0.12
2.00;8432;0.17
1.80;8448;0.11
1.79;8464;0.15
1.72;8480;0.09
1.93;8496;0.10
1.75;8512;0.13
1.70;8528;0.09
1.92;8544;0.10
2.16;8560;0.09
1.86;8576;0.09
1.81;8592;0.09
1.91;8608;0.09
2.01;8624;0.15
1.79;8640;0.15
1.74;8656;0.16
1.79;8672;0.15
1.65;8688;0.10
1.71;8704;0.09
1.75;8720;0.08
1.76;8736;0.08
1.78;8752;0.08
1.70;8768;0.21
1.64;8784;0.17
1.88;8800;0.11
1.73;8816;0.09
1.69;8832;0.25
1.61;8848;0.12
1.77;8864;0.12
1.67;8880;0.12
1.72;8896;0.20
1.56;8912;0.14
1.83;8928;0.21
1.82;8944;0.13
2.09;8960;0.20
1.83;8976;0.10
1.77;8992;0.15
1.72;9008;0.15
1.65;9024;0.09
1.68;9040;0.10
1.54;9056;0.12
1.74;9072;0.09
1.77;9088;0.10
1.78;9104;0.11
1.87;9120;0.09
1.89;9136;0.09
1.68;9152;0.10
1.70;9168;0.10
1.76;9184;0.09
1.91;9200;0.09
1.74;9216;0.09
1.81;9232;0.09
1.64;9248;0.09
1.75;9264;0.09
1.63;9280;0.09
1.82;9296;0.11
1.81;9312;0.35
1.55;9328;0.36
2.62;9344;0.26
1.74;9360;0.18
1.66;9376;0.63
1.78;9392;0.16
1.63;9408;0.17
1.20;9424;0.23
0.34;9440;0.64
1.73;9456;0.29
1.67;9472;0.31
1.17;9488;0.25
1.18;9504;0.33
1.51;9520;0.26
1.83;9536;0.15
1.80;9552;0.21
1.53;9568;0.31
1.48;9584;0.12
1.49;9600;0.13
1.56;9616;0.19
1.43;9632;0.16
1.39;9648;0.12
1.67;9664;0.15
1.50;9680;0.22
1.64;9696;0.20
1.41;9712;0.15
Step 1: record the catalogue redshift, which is 0.138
